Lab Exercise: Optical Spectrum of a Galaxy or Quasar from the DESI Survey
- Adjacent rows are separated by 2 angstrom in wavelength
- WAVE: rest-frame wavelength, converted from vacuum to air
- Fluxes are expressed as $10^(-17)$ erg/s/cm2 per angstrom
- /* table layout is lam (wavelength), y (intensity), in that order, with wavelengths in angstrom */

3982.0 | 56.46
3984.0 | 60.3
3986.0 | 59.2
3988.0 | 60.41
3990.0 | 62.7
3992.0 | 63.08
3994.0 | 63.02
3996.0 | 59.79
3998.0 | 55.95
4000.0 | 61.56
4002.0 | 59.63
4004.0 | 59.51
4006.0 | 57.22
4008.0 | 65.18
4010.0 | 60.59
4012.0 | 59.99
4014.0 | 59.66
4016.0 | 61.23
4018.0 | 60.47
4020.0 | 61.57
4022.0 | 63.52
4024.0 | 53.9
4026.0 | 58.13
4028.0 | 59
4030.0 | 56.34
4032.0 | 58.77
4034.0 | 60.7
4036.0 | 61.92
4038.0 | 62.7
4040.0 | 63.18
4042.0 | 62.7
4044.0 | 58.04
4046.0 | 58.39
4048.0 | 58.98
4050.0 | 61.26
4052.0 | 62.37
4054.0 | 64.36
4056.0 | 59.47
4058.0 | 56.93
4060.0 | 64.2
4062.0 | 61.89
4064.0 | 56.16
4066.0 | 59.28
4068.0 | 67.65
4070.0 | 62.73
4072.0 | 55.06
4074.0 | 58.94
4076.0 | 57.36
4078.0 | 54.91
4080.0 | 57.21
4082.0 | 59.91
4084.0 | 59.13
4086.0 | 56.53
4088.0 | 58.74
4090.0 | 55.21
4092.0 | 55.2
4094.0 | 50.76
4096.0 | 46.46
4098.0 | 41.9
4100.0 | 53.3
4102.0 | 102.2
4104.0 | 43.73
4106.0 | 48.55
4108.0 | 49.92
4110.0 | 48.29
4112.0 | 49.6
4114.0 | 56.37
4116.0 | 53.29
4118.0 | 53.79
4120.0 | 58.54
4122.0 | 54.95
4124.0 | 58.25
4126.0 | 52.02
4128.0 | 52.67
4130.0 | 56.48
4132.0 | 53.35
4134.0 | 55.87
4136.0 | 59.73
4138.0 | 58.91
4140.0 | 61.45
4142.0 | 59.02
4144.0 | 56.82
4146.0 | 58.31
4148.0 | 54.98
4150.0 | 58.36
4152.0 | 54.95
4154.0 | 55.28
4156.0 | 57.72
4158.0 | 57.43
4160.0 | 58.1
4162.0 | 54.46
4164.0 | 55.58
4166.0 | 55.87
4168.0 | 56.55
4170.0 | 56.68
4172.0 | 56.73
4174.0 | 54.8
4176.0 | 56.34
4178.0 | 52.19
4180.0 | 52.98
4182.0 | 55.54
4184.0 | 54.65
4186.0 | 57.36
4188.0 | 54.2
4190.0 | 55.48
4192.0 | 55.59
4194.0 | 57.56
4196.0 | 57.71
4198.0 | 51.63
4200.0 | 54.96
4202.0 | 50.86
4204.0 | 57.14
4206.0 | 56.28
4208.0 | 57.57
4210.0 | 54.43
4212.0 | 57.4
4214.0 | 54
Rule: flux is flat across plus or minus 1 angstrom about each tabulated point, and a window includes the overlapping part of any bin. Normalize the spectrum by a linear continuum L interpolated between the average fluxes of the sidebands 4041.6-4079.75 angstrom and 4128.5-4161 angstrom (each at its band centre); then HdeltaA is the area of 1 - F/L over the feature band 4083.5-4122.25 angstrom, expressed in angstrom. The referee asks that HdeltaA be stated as 2.5 angstrom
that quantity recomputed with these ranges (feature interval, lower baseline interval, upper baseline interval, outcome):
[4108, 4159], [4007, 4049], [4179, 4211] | 1.2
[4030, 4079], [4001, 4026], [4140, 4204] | -1.0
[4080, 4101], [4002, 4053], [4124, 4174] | 1.6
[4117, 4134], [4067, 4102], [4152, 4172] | 0.5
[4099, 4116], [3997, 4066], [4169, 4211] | 0.4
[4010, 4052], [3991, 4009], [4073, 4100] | -1.2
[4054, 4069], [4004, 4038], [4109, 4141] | -0.8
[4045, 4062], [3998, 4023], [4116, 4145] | -0.5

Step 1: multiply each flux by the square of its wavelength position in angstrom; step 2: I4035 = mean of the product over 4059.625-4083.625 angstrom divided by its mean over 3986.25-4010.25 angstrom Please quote 1.0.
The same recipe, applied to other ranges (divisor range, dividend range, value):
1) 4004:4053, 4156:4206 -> 0.99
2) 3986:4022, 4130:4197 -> 1.00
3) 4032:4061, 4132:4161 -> 0.99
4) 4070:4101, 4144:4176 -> 1.06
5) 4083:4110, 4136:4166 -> 1.06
